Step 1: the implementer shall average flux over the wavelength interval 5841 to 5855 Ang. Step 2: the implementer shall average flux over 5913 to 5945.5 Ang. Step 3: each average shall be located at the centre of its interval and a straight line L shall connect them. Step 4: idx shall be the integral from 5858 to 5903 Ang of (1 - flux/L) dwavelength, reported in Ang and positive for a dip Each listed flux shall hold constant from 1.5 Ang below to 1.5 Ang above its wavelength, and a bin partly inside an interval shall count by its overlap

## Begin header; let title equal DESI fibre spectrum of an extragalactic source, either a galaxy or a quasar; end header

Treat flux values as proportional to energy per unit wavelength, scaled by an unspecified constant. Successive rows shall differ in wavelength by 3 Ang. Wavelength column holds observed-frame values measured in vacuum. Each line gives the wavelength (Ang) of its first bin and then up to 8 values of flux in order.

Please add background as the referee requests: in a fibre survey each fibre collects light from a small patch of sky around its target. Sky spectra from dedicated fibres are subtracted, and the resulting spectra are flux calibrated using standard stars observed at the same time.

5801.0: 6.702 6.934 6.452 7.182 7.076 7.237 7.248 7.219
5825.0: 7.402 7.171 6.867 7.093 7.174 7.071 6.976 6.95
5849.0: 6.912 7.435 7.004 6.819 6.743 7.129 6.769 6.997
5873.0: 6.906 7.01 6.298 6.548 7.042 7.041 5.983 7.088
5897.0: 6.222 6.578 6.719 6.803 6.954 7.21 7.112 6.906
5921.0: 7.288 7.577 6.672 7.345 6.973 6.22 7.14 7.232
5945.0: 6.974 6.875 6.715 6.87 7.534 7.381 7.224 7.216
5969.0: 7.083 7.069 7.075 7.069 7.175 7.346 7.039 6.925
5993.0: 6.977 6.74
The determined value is 2.00 Ang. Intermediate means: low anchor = 7.06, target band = 6.74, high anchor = 7.04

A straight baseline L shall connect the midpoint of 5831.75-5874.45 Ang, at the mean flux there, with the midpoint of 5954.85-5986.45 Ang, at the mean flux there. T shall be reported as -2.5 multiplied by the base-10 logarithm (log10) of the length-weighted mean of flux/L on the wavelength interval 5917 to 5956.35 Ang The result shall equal 0.02 mag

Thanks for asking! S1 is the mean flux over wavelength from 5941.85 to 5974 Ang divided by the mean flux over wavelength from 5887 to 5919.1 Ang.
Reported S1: 1.05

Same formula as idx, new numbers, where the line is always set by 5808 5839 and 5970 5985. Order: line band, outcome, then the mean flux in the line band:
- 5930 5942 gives 0.4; 6.91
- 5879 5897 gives 1.2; 6.66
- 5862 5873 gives 0.3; 6.95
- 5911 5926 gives -0.1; 7.2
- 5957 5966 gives -0.2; 7.33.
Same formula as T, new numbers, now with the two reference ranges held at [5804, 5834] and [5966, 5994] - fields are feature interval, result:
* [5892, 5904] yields 0.074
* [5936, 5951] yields 0.024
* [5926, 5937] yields 0.040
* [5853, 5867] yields 0.025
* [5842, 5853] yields 0.005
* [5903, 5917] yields 0.016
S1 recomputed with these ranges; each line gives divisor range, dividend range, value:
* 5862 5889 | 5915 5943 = 1.03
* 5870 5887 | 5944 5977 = 1.04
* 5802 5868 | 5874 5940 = 0.97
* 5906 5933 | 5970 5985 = 1.00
